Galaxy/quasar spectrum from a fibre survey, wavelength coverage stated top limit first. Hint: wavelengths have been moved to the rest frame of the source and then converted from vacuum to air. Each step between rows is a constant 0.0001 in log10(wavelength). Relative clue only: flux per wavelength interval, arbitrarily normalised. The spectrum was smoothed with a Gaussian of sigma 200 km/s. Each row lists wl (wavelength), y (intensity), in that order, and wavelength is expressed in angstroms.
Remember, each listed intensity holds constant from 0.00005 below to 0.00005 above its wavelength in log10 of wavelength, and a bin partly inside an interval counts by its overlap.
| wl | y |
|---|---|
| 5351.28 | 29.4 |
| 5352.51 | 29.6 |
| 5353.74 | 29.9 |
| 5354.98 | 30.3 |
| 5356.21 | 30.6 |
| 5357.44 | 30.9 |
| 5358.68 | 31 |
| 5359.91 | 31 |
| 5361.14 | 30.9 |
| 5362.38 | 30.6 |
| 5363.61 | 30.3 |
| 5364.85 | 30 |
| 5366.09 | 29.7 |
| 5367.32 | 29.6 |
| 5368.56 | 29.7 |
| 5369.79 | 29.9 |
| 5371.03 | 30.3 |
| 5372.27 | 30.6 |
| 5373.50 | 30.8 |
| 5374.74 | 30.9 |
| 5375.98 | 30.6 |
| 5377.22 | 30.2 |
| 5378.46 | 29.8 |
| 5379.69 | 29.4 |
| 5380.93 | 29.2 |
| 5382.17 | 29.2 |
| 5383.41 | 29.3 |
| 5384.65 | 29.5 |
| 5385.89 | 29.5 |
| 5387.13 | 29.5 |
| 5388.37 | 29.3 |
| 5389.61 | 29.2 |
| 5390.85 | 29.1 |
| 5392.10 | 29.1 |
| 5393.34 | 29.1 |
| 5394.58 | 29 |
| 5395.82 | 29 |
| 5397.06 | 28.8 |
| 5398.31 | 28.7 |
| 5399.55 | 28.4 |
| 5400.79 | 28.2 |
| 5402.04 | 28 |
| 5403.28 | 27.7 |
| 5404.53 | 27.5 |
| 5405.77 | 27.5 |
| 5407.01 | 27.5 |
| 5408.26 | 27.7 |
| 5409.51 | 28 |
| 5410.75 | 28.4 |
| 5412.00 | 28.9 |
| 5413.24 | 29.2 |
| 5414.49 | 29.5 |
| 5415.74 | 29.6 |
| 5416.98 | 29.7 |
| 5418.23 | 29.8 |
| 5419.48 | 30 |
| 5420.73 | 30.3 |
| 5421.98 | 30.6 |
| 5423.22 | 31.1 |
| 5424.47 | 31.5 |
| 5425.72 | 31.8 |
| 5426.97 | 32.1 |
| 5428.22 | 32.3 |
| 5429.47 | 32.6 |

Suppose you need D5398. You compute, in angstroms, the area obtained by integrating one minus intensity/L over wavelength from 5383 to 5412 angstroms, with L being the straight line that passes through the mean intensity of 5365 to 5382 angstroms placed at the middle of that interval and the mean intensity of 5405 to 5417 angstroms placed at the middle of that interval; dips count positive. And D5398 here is 0.48 angstroms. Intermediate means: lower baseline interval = 30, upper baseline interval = 28.6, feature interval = 28.6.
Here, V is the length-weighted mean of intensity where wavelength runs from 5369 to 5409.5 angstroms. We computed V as 29.1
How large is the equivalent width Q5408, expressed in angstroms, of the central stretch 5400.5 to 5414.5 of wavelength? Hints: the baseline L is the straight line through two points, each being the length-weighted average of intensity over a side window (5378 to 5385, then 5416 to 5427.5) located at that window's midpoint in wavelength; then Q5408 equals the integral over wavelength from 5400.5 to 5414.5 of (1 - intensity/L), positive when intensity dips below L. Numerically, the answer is 0.99 angstroms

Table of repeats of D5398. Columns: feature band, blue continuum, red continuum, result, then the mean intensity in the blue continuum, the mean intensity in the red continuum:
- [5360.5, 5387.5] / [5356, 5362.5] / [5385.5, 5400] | 0.1 angstroms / 30.9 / 29.1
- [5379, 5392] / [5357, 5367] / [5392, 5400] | 0.0 angstroms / 30.5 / 28.9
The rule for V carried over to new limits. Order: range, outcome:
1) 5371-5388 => 29.9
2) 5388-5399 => 29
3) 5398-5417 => 28.4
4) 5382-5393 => 29.3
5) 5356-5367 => 30.5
